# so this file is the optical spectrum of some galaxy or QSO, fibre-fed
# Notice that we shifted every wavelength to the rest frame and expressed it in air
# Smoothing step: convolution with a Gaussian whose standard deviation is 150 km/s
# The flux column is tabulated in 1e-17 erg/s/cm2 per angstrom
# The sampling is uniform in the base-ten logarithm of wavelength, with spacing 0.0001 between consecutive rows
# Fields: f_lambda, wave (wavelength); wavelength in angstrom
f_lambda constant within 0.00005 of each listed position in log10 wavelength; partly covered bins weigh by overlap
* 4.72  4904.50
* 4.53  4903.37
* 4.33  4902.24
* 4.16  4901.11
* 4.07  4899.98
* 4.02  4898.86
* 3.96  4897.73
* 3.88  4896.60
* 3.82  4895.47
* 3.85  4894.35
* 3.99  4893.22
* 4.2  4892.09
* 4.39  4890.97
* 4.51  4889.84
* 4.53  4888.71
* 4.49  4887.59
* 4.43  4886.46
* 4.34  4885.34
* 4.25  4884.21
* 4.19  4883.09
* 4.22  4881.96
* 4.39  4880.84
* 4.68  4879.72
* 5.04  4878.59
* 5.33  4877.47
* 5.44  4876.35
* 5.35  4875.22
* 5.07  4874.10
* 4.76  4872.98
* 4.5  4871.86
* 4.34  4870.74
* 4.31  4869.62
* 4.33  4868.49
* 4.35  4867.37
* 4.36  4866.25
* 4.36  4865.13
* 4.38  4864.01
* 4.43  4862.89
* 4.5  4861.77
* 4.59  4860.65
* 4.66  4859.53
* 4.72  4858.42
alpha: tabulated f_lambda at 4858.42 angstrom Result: 4.72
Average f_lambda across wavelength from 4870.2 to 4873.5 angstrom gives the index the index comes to 4.54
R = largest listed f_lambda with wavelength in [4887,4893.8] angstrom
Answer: 4.53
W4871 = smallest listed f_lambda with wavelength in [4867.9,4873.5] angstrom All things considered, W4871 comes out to 4.31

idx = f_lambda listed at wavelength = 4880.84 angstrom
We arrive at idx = 4.39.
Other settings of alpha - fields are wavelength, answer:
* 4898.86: 4.02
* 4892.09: 4.2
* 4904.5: 4.72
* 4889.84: 4.51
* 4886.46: 4.43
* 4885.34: 4.34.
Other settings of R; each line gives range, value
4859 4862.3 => 4.66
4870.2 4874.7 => 5.07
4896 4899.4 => 4.02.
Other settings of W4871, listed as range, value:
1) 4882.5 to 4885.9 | 4.19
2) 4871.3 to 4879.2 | 4.5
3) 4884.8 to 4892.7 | 4.2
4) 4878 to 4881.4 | 4.39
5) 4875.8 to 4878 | 5.33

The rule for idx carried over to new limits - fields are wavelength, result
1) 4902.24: 4.33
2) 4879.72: 4.68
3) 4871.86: 4.5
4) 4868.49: 4.33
